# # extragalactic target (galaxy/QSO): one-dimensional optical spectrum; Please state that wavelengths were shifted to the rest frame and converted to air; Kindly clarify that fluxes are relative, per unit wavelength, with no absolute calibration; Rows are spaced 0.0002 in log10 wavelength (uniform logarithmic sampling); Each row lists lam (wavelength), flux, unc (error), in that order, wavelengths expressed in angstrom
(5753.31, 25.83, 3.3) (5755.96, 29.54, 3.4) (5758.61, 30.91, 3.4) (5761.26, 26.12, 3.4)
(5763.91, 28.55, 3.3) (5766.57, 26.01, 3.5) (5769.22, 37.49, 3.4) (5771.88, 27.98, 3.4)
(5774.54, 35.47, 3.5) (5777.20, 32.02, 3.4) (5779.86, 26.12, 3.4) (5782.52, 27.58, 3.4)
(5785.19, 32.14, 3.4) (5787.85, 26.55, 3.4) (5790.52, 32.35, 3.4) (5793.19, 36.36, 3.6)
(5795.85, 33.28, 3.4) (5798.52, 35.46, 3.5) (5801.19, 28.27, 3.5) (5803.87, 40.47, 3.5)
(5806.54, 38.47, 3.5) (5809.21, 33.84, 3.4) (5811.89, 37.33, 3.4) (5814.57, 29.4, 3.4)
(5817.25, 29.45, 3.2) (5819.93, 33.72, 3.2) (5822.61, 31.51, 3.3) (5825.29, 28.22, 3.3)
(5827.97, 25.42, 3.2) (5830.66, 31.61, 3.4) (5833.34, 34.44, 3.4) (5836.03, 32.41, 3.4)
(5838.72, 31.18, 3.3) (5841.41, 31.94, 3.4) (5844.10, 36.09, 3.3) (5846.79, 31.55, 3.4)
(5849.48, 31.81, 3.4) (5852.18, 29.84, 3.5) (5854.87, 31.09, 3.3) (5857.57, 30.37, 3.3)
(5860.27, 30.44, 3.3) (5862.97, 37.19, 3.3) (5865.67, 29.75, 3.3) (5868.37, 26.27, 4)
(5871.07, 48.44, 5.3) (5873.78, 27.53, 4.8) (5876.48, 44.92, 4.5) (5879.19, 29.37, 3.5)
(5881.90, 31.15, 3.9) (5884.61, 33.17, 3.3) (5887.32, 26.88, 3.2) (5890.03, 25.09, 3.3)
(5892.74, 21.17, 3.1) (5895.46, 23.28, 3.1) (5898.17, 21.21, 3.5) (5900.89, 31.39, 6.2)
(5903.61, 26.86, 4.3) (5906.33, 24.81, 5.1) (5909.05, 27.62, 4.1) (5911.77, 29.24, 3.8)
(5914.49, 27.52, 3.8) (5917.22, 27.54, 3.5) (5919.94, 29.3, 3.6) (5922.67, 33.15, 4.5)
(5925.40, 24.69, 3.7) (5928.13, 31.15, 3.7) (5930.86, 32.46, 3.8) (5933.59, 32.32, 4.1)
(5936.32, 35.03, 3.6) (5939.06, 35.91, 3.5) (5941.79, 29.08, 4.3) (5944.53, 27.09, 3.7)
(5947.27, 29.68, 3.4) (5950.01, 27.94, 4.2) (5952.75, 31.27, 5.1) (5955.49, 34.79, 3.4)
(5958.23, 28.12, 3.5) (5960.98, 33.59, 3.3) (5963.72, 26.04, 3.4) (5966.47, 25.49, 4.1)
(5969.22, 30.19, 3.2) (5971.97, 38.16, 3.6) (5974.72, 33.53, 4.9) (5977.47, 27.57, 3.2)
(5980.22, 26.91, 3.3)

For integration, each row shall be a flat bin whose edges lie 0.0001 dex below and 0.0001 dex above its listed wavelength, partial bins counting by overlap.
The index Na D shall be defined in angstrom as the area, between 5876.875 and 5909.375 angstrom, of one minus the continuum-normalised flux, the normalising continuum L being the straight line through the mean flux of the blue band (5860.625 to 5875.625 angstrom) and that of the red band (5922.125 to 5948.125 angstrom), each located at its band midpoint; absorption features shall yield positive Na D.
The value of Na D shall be 5.5 angstrom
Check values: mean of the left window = 34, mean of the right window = 31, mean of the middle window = 27.3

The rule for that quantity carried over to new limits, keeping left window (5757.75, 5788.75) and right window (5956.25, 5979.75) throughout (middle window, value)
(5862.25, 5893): -2.0 angstrom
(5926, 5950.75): -0.7 angstrom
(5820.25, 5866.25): -2.4 angstrom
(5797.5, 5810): -2.3 angstrom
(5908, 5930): 1.0 angstrom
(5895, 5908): 1.9 angstrom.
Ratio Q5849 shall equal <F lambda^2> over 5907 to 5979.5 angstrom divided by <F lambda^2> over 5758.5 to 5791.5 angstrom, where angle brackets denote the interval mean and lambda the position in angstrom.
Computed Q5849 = 1.07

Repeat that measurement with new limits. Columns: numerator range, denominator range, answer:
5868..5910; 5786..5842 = 0.93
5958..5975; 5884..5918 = 1.19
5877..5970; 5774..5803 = 0.97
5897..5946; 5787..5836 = 0.93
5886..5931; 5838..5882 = 0.84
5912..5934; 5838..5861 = 0.96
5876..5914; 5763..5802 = 0.93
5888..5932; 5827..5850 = 0.87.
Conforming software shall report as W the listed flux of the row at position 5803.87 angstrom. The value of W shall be 40.47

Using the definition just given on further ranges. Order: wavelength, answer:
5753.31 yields 25.83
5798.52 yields 35.46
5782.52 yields 27.58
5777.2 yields 32.02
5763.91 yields 28.55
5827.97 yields 25.42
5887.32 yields 26.88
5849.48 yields 31.81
